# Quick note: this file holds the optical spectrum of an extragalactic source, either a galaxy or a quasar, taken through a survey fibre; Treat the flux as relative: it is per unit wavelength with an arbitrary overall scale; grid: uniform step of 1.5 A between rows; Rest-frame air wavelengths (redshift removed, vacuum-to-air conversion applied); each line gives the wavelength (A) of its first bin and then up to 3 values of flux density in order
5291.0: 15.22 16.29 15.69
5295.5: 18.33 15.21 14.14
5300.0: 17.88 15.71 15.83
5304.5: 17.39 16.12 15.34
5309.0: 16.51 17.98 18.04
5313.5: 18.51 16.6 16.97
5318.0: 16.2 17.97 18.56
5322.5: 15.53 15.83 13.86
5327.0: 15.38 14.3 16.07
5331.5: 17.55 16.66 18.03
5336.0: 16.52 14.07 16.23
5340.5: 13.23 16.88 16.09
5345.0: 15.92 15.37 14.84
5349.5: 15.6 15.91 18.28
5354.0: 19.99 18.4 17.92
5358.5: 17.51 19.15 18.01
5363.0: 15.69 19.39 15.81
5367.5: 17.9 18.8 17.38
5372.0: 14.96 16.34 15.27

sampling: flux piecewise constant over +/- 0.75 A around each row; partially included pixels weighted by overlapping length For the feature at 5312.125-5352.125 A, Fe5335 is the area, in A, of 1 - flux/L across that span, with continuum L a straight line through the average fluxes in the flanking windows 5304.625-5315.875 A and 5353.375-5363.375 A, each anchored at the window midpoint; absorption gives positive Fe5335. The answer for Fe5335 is 3.15 A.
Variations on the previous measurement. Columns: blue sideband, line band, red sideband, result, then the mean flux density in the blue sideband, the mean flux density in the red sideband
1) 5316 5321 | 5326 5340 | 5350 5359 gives 1.2 A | 17.3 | 17.9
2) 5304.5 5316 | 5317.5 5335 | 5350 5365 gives 1.1 A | 17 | 18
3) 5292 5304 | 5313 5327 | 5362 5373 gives -0.1 A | 16.2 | 17.1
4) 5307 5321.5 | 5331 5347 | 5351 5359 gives 1.6 A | 17.3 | 18.2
